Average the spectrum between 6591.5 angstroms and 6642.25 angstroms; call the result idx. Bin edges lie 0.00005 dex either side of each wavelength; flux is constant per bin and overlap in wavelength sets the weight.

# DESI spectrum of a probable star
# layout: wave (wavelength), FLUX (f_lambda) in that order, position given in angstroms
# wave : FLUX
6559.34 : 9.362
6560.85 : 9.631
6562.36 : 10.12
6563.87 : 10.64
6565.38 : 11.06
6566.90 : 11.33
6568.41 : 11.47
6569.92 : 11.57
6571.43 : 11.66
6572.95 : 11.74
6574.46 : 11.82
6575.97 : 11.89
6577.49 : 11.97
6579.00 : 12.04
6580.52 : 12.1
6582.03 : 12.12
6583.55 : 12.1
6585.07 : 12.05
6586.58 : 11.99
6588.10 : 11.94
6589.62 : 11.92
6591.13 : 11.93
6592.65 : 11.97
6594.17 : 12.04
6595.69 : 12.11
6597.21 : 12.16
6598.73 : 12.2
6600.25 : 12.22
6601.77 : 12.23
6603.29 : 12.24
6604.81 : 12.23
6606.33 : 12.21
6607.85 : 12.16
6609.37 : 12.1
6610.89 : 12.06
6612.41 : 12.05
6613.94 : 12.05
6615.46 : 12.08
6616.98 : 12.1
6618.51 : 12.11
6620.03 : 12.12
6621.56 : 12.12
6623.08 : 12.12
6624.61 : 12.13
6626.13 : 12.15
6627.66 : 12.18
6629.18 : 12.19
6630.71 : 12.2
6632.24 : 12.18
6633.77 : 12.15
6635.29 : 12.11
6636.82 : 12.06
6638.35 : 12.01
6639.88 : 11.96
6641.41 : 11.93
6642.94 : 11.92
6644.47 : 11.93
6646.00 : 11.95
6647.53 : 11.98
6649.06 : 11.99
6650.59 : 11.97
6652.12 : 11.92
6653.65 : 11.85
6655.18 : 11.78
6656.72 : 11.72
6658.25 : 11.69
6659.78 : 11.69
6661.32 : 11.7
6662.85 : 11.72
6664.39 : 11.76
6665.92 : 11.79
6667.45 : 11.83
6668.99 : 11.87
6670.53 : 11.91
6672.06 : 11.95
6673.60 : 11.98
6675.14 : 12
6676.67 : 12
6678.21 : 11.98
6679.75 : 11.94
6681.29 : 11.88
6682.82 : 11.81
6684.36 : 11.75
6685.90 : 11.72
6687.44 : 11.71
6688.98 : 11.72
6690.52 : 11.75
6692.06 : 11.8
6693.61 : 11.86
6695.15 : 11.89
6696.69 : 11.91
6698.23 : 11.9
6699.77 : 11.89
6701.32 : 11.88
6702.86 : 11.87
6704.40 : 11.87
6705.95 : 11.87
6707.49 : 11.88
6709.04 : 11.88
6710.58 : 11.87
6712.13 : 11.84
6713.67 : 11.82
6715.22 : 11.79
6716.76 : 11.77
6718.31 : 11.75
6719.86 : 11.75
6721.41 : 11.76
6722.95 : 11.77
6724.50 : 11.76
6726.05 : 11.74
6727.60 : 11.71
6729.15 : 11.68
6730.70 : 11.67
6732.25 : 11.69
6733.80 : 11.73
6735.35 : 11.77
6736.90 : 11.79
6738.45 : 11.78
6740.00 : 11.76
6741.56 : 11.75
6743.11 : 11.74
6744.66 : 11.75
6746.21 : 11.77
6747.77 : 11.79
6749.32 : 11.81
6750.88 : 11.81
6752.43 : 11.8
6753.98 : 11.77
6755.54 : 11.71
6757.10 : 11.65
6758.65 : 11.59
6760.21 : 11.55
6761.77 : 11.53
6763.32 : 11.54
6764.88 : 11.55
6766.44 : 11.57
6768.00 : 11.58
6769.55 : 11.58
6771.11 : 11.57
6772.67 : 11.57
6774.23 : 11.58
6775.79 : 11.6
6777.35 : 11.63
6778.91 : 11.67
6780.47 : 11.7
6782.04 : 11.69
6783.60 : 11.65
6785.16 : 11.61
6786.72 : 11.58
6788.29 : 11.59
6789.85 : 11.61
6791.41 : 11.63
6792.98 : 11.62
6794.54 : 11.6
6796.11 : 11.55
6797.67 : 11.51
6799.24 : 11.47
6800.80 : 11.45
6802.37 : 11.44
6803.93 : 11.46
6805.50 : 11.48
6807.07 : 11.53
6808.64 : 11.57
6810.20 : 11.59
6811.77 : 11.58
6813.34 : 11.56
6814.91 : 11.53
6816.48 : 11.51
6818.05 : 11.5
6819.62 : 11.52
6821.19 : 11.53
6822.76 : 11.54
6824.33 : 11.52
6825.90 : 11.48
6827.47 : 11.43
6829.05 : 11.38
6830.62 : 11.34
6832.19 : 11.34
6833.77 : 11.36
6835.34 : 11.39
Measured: 12.1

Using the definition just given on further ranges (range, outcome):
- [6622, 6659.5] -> 12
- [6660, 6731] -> 11.8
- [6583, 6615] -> 12.1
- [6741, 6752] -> 11.8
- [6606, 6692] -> 12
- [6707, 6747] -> 11.8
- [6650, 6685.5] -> 11.8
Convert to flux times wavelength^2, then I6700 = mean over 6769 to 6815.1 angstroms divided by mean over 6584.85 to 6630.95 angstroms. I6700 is 1.0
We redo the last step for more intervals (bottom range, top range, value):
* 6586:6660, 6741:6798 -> 1.01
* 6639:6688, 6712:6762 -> 1.01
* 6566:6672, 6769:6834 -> 1.02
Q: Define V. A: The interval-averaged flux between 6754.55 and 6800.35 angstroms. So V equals 11.6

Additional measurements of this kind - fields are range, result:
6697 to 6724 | 11.8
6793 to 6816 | 11.5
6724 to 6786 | 11.7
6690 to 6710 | 11.9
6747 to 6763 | 11.7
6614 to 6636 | 12.1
